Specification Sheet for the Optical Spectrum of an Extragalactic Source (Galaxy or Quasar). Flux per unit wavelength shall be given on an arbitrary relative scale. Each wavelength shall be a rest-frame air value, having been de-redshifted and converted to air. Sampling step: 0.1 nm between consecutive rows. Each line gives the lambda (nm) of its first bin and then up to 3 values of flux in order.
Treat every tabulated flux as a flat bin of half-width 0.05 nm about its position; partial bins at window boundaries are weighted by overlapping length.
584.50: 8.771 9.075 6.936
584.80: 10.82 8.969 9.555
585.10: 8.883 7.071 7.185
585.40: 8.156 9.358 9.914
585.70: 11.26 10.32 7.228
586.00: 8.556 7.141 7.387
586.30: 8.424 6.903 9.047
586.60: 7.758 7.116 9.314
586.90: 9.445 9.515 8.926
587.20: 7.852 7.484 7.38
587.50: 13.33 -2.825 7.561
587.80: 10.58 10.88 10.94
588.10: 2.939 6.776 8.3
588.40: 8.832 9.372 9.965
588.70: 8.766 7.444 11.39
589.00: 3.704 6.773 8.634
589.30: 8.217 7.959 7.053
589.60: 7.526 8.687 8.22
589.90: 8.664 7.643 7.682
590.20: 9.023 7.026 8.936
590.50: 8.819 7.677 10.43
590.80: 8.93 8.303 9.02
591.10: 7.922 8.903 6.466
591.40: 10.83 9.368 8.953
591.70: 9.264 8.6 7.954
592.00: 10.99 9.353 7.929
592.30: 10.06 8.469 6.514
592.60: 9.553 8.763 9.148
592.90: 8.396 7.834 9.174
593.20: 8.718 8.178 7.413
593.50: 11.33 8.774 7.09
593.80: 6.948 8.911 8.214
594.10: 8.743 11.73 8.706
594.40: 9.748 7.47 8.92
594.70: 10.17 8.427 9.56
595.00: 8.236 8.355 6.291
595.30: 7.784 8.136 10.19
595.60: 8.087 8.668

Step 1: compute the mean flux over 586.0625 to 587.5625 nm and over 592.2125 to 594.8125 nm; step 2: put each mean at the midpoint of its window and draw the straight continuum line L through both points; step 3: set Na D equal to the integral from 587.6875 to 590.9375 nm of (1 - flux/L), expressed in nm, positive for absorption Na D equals 0.08 nm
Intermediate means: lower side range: 8.39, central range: 8.3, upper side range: 8.74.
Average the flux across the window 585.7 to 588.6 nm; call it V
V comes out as 8.18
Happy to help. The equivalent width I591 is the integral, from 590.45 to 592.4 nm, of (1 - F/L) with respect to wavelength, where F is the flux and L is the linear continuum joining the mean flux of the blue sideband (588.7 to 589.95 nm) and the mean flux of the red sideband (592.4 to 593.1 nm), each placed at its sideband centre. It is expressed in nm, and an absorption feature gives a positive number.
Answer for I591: -0.166 nm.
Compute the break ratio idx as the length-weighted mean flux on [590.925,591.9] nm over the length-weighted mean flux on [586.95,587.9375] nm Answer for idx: 1.09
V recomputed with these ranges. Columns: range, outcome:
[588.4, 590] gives 8.16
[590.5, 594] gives 8.71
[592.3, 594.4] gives 8.69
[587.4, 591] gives 8.12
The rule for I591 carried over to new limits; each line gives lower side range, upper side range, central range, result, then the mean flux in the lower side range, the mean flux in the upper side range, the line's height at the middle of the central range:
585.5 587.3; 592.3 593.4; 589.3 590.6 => 0.07 nm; 8.58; 8.5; 8.54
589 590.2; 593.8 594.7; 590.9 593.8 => -0.07 nm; 7.79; 9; 8.5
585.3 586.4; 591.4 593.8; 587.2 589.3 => 0.18 nm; 8.62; 8.78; 8.67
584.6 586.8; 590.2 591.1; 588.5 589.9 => 0.08 nm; 8.51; 8.62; 8.59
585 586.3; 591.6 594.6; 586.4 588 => 0.06 nm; 8.57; 8.76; 8.61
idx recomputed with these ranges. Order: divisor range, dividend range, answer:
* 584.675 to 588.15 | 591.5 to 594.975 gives 1.06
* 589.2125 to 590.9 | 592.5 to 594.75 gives 1.06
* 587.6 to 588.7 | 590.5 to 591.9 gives 1.08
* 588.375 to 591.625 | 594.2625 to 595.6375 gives 1.02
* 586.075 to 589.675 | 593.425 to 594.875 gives 1.11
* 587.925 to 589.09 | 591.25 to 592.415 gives 1.12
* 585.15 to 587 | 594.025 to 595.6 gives 1.04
